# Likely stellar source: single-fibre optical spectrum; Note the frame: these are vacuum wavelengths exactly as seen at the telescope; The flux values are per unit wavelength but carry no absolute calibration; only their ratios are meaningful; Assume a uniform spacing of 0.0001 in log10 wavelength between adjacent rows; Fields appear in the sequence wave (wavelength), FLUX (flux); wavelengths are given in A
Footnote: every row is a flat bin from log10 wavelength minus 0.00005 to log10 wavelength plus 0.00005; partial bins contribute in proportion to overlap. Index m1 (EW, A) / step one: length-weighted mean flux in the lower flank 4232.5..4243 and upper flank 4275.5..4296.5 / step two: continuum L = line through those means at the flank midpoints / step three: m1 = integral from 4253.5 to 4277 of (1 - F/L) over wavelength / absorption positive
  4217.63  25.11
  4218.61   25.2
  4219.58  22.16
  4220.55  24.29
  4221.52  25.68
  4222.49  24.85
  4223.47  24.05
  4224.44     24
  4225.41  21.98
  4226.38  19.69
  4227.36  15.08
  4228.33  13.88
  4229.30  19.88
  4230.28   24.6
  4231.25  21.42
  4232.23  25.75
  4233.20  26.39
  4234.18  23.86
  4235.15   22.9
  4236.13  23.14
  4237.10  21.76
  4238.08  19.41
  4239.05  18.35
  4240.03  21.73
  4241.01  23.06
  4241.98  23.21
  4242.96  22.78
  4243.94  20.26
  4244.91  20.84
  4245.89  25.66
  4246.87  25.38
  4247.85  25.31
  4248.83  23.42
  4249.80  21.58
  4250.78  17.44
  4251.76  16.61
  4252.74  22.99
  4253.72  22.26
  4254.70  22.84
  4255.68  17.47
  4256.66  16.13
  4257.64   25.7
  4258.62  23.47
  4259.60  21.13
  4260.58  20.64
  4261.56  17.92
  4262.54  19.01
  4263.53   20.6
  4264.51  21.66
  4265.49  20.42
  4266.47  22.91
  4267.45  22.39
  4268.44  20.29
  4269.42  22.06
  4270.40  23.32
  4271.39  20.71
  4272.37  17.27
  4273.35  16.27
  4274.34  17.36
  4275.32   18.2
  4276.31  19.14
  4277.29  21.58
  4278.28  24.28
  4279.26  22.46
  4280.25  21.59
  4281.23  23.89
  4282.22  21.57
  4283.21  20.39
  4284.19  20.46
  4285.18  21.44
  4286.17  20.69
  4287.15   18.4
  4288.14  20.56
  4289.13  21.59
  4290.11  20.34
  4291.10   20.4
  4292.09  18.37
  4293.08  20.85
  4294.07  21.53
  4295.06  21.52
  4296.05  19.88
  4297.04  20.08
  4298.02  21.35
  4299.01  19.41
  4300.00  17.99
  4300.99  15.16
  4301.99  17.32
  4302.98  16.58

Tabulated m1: 1.4 A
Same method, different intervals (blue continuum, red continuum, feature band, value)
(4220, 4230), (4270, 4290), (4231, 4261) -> -1.35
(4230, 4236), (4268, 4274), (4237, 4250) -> 0.29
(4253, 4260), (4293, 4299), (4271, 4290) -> 0.53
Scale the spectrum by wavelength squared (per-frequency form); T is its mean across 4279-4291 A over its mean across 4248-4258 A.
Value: 1.0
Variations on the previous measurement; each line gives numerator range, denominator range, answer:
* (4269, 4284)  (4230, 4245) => 0.94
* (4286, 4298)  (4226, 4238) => 0.98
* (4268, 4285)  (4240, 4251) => 0.92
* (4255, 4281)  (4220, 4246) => 0.95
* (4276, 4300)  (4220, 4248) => 0.96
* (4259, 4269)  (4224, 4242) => 0.98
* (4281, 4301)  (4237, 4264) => 0.97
